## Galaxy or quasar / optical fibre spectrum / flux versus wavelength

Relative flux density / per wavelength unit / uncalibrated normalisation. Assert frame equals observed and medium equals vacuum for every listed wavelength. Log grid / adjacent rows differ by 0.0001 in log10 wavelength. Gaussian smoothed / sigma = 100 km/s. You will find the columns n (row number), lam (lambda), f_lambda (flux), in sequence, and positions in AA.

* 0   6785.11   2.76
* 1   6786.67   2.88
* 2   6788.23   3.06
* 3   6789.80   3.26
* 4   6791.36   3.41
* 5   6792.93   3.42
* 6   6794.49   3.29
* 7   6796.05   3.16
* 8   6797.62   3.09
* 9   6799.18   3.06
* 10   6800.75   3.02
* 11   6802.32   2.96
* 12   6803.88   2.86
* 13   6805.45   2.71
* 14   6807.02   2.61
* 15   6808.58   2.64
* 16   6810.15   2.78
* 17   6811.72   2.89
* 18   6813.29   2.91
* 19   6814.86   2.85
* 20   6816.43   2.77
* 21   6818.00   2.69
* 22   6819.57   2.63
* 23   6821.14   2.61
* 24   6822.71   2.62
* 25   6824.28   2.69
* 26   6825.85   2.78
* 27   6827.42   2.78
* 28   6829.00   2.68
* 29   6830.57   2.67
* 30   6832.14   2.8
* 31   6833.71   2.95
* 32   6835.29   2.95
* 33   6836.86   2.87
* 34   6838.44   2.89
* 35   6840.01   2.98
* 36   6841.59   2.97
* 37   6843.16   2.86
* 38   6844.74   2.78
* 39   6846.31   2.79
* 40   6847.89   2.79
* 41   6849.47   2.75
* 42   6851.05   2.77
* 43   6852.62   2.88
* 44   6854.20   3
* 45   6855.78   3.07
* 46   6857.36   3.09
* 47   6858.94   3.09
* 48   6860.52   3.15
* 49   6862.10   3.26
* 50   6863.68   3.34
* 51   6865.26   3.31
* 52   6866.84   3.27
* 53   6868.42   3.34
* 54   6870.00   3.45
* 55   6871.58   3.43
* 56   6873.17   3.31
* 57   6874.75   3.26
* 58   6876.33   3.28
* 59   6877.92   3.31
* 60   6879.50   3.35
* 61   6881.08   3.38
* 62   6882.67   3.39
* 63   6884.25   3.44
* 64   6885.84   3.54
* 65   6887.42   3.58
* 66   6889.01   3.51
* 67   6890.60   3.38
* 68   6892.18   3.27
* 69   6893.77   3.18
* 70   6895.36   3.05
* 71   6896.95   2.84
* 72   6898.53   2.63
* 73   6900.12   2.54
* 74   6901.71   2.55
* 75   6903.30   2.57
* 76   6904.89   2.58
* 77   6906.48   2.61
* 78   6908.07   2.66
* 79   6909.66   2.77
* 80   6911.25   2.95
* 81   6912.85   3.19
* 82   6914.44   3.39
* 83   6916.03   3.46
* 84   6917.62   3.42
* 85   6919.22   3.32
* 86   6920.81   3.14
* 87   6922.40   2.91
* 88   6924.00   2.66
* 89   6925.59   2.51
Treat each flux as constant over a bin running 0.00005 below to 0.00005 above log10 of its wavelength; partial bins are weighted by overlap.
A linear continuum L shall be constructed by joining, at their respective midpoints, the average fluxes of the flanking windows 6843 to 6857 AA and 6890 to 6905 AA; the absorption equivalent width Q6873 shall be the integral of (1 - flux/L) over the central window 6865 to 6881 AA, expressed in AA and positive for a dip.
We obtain -2.6 AA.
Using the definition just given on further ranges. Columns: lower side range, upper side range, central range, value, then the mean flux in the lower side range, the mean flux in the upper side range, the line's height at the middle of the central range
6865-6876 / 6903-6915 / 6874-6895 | -1.4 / 3.34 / 2.84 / 3.16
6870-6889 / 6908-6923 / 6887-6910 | 2.5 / 3.4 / 3.15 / 3.26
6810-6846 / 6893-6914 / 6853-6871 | -2.7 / 2.8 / 2.79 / 2.79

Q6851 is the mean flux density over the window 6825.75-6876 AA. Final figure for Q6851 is 3.02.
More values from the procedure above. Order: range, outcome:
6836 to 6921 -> 3.09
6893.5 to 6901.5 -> 2.8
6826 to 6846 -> 2.85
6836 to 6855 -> 2.86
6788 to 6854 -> 2.88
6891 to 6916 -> 2.88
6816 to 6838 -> 2.75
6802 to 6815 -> 2.79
